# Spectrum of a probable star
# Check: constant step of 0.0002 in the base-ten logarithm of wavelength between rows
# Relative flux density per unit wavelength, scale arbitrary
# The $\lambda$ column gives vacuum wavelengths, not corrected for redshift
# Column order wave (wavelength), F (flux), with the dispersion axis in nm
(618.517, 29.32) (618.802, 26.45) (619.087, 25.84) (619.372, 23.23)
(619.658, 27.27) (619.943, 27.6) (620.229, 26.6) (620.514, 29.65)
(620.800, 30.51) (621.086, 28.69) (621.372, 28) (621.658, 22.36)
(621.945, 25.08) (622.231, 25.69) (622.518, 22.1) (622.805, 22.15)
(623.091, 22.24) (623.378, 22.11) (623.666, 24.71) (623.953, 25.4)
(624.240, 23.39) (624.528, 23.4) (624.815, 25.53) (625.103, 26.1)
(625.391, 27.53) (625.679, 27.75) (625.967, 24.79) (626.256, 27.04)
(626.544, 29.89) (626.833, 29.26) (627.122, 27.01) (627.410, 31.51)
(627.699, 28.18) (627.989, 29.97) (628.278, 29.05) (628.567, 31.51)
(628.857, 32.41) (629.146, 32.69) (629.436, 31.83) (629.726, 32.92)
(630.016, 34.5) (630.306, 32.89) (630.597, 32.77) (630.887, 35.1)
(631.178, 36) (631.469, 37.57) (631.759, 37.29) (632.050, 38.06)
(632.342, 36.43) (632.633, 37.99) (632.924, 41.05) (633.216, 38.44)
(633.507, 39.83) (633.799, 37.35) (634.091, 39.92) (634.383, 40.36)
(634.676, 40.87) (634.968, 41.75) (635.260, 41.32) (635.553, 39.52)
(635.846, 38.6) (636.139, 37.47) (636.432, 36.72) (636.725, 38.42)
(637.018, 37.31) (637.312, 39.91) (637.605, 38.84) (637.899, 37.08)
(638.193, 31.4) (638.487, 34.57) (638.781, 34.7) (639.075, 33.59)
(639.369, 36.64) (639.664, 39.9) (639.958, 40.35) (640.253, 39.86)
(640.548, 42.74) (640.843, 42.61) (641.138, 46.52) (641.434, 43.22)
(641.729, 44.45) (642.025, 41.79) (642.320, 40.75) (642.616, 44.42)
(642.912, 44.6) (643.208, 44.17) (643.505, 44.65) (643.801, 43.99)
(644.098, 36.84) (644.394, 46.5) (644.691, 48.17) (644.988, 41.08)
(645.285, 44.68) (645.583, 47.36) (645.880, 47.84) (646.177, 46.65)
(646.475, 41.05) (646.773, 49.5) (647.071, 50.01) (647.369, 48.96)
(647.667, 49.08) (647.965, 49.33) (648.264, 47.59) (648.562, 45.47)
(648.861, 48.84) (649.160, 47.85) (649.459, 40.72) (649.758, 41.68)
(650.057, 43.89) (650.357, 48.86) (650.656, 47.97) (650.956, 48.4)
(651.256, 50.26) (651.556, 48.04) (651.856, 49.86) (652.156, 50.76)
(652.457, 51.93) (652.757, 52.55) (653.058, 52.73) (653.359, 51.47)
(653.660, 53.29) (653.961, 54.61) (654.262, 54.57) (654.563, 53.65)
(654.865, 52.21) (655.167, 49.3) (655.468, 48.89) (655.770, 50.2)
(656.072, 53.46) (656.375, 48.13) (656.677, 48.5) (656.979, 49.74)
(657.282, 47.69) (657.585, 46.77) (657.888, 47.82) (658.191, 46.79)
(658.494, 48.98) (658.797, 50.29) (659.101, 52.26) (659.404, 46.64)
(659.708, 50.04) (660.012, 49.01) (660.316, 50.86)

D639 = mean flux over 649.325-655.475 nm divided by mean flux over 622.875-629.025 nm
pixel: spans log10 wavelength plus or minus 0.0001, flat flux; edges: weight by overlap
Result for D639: 1.8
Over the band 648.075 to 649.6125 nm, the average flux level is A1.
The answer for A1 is 46.2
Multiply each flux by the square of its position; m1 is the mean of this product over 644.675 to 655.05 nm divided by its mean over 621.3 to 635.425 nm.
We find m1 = 1.66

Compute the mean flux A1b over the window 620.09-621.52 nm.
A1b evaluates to 28.7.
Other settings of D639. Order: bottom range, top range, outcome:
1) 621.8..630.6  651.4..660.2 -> 1.82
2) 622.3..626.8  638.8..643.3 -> 1.66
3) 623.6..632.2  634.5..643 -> 1.31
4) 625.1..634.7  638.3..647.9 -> 1.29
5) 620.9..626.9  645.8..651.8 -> 1.86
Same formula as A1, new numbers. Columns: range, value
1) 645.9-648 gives 47.7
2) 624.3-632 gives 30.6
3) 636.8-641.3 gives 38.4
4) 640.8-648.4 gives 45.3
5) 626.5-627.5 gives 29.3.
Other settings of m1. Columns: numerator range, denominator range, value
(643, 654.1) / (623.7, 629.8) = 1.79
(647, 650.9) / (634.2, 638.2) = 1.26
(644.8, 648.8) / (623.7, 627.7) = 1.87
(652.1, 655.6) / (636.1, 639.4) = 1.51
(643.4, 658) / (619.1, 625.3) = 2.08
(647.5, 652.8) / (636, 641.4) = 1.29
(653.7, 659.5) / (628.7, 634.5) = 1.49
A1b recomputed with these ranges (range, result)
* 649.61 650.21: 42.8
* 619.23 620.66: 26.9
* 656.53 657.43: 48.7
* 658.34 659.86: 49.6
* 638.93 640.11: 37.6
